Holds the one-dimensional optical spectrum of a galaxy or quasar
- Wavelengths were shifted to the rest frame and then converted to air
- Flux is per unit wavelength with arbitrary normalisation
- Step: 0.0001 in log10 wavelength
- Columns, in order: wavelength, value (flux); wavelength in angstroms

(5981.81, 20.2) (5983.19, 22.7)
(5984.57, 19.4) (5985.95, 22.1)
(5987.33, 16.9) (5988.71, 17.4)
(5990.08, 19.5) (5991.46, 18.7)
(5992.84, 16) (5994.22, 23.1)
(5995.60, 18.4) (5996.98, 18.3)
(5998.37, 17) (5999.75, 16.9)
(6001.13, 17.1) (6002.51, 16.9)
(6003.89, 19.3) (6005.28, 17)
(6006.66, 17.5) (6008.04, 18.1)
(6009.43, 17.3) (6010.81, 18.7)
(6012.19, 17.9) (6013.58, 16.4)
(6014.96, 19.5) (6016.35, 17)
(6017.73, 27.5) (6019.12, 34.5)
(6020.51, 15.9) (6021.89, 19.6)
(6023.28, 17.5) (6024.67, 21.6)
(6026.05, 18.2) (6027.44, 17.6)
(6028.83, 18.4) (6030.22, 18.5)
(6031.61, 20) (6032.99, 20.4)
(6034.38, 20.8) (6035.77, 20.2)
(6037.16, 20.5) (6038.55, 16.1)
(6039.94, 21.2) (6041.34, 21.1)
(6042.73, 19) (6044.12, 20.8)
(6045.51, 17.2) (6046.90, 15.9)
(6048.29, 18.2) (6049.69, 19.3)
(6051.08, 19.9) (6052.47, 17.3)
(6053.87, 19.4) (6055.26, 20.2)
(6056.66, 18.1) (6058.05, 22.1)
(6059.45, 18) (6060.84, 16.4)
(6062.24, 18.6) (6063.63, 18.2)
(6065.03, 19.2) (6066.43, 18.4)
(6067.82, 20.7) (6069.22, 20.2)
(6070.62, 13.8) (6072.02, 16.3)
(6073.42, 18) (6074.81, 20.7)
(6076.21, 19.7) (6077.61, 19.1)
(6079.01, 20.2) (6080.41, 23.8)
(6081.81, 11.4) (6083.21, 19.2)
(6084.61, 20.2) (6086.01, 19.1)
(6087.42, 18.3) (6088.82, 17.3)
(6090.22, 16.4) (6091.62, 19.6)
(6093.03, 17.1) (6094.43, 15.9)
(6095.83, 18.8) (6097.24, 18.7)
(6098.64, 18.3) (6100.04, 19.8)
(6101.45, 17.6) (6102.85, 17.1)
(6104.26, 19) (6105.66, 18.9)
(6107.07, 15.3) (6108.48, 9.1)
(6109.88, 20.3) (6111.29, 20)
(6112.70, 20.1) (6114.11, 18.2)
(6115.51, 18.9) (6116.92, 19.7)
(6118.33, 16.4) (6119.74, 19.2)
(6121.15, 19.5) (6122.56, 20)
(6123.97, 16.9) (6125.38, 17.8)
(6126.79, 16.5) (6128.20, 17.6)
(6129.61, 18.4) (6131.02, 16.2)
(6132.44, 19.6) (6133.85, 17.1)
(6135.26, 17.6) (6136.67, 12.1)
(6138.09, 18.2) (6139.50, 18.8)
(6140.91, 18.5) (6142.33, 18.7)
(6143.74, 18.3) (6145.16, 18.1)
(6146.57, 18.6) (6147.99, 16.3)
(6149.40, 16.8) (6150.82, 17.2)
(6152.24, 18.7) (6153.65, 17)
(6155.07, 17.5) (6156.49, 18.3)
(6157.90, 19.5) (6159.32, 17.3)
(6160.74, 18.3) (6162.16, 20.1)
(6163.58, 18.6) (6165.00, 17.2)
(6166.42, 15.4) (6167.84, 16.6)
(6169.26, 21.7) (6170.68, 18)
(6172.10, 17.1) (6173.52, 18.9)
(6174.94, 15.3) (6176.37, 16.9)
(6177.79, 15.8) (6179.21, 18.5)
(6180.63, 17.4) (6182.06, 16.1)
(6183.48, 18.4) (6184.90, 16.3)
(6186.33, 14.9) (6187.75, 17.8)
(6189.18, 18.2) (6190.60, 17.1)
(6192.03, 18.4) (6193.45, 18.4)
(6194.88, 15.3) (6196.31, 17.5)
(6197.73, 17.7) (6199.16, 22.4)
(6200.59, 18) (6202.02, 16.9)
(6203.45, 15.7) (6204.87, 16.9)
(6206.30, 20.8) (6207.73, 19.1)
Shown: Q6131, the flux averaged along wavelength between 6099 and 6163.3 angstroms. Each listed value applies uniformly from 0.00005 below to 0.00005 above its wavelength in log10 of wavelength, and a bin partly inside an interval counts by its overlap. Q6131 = 17.9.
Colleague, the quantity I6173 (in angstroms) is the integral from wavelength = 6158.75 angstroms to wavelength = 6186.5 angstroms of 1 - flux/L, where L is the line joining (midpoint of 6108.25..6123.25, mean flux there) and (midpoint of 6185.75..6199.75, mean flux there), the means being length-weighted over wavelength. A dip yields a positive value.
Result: 0.8 angstroms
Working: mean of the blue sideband 18.6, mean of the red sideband 17.8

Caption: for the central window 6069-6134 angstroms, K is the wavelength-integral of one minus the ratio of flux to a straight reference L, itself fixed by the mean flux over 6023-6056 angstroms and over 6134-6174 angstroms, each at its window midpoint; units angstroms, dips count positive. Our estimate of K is 1.2 angstroms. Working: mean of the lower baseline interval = 19.2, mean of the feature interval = 18.1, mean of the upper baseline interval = 17.8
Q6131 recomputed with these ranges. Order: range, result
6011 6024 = 20.6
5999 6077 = 19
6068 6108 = 18.2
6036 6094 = 18.7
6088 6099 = 17.8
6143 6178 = 17.8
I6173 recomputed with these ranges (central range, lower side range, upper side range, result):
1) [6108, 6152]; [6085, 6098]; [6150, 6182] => 0.1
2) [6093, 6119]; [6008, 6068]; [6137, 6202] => 0.9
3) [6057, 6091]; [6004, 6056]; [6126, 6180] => 0.4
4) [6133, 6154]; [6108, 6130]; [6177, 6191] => 0.3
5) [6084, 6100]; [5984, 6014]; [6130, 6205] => -0.3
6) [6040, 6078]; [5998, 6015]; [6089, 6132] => -2.2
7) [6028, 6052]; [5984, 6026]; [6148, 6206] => -0.6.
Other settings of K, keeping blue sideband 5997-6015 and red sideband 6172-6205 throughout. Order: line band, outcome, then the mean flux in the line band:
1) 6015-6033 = -3.0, 20.5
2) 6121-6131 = -0.3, 17.9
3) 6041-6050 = -0.6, 18.7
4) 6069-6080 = -0.7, 18.6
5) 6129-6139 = 0.2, 17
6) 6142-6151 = -0.2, 17.7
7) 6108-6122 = -0.7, 18.3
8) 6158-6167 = -0.3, 18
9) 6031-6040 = -1.1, 19.8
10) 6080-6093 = -0.5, 18.2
